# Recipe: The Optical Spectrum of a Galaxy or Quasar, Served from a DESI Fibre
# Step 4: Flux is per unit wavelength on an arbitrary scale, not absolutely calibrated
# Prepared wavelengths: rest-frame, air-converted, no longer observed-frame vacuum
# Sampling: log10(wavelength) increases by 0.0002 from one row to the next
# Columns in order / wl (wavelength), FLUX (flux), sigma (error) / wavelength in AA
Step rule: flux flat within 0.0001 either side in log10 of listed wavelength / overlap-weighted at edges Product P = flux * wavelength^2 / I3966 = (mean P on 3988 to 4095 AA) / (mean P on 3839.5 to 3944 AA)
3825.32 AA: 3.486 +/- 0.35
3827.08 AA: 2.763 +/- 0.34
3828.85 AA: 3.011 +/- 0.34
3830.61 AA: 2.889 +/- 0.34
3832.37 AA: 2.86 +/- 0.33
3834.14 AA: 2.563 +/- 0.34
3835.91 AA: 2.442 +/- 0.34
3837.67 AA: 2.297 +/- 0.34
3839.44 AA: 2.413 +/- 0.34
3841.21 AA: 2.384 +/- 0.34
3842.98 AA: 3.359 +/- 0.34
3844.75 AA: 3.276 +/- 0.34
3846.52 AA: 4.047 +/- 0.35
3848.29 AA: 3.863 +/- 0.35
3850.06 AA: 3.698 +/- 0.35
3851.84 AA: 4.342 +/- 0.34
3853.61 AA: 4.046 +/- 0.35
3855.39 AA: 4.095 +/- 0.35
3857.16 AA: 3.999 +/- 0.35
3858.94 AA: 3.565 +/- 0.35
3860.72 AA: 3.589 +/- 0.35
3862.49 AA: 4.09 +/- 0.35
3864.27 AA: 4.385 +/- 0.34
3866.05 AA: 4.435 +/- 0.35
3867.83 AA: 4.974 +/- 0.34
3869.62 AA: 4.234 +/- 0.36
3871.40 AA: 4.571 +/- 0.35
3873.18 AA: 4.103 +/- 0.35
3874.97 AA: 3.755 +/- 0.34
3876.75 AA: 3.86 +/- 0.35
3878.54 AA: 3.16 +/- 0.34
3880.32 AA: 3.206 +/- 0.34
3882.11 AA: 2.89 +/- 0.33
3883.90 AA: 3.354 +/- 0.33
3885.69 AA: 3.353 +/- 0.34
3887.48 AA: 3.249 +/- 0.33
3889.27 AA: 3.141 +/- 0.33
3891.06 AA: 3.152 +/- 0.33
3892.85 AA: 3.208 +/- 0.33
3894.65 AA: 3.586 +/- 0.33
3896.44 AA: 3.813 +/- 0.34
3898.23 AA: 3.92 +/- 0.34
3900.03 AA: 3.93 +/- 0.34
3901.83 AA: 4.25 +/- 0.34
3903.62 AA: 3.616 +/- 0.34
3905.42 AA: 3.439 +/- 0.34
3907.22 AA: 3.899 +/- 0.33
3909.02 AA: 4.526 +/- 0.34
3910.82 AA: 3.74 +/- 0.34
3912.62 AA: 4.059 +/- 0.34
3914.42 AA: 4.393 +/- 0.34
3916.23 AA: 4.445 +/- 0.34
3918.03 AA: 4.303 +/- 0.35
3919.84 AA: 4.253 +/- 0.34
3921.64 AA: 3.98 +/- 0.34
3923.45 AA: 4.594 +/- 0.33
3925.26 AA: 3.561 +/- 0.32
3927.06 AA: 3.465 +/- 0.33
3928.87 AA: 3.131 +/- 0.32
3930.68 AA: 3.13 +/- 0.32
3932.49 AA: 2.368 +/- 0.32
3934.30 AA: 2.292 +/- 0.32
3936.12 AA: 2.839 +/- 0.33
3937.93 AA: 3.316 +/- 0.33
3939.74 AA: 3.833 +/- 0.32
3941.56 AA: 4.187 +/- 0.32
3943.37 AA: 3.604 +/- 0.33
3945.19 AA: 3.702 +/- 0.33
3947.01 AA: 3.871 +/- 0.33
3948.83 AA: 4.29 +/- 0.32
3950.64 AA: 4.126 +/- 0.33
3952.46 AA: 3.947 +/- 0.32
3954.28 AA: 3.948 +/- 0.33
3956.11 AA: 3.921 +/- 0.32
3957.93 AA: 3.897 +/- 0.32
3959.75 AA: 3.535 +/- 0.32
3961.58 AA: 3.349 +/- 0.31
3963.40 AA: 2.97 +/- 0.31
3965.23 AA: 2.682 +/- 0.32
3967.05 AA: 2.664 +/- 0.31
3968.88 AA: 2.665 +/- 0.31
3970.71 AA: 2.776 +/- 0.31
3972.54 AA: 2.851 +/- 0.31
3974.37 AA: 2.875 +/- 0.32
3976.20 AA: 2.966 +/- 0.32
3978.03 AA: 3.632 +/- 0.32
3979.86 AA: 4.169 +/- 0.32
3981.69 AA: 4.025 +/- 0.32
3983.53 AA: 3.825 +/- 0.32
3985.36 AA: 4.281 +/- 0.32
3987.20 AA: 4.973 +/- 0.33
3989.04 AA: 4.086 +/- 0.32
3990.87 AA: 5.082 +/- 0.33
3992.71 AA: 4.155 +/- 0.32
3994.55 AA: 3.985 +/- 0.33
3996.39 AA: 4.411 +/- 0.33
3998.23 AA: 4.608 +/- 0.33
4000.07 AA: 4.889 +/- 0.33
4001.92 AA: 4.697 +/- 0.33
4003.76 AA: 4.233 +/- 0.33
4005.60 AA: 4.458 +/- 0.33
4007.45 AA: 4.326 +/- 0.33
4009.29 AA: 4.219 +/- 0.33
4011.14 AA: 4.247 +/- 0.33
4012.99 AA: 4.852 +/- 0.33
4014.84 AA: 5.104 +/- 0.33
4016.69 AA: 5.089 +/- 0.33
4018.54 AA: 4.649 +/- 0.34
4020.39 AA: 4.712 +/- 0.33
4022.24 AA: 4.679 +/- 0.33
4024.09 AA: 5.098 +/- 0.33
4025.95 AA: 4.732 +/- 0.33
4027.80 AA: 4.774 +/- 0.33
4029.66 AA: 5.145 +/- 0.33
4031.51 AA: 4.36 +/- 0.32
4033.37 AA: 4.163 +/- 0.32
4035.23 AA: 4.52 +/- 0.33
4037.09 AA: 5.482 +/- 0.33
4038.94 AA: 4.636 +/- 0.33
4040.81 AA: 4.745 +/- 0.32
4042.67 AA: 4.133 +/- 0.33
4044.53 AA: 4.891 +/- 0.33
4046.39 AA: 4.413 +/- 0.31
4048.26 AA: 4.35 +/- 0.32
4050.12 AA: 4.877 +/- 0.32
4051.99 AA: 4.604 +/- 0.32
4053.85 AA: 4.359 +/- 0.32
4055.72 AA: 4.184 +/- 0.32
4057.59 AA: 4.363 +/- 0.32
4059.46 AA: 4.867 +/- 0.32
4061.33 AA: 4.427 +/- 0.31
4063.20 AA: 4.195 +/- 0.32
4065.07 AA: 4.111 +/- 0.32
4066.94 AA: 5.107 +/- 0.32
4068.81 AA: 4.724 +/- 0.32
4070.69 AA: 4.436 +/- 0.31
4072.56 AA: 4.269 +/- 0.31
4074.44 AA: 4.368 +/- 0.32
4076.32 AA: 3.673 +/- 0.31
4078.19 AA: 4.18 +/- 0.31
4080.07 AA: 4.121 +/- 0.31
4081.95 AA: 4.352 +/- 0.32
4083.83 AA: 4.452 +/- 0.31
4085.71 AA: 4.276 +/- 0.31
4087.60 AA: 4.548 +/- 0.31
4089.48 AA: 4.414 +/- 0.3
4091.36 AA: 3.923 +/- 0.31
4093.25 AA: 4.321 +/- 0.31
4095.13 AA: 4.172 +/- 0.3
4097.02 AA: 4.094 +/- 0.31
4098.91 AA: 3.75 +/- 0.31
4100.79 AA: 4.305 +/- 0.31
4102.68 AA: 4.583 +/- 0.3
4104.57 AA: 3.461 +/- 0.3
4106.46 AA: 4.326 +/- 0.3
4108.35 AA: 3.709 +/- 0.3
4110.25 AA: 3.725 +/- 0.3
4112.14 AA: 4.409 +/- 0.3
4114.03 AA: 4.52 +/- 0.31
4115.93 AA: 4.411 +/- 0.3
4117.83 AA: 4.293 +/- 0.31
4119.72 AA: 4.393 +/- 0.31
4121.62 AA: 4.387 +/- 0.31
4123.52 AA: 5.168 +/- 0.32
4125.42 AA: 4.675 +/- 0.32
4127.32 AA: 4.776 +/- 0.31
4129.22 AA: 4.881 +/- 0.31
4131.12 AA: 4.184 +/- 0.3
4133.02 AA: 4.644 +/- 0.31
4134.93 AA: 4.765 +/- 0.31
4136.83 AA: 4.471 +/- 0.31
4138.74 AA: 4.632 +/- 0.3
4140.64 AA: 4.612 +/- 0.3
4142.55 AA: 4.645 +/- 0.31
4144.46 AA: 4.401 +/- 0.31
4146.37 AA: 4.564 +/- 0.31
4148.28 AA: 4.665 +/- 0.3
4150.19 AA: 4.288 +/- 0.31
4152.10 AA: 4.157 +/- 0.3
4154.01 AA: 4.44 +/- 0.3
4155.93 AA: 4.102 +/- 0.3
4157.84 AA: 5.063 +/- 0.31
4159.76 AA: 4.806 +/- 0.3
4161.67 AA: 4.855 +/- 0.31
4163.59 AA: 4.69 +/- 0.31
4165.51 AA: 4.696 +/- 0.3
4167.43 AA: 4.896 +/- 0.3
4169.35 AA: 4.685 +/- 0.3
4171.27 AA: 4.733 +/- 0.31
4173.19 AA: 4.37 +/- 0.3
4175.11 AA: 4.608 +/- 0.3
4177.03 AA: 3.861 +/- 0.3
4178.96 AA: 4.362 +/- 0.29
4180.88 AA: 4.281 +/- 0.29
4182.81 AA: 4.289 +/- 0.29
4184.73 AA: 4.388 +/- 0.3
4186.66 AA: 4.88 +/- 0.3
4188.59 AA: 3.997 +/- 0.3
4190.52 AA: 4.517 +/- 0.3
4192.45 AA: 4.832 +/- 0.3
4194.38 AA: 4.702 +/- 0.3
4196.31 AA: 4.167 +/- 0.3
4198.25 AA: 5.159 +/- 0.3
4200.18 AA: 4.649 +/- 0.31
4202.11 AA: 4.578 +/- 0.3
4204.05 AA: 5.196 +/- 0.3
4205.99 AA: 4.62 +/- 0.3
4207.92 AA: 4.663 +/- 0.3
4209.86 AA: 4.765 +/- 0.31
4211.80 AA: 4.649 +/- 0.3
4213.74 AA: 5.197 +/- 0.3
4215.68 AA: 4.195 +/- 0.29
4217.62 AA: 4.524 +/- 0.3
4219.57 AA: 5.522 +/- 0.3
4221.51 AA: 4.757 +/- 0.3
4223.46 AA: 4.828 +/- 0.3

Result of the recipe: 1.31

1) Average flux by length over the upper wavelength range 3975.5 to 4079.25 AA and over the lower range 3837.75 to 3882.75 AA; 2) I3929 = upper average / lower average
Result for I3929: 1.2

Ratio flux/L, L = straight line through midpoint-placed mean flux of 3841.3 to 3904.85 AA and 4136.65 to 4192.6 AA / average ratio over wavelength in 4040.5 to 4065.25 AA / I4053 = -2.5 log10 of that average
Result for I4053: -0.06 mag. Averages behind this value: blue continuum 3.76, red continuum 4.52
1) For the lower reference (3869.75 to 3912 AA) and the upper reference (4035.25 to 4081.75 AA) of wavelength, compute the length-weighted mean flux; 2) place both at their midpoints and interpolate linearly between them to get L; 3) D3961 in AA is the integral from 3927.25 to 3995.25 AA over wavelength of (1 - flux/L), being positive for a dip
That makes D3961 7.5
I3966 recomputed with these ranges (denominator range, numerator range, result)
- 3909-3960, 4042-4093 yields 1.25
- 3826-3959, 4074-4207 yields 1.38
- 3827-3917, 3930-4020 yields 1.12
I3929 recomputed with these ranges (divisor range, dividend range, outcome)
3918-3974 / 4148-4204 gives 1.31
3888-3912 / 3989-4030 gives 1.25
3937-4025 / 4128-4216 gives 1.14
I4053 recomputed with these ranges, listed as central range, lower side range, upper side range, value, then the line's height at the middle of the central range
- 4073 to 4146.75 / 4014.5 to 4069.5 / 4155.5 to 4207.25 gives 0.07 mag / 4.62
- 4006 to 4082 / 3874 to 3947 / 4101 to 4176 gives -0.10 mag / 4.14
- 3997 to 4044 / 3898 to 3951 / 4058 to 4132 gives -0.14 mag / 4.08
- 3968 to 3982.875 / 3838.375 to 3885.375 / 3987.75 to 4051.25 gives 0.32 mag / 4.37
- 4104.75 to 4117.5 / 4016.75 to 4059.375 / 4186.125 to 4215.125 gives 0.13 mag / 4.67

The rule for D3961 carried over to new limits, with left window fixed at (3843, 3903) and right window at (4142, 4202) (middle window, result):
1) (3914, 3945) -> 2.4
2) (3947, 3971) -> 3.1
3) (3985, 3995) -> -0.9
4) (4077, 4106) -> 1.0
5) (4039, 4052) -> -1.1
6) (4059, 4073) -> -0.8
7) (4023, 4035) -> -1.5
